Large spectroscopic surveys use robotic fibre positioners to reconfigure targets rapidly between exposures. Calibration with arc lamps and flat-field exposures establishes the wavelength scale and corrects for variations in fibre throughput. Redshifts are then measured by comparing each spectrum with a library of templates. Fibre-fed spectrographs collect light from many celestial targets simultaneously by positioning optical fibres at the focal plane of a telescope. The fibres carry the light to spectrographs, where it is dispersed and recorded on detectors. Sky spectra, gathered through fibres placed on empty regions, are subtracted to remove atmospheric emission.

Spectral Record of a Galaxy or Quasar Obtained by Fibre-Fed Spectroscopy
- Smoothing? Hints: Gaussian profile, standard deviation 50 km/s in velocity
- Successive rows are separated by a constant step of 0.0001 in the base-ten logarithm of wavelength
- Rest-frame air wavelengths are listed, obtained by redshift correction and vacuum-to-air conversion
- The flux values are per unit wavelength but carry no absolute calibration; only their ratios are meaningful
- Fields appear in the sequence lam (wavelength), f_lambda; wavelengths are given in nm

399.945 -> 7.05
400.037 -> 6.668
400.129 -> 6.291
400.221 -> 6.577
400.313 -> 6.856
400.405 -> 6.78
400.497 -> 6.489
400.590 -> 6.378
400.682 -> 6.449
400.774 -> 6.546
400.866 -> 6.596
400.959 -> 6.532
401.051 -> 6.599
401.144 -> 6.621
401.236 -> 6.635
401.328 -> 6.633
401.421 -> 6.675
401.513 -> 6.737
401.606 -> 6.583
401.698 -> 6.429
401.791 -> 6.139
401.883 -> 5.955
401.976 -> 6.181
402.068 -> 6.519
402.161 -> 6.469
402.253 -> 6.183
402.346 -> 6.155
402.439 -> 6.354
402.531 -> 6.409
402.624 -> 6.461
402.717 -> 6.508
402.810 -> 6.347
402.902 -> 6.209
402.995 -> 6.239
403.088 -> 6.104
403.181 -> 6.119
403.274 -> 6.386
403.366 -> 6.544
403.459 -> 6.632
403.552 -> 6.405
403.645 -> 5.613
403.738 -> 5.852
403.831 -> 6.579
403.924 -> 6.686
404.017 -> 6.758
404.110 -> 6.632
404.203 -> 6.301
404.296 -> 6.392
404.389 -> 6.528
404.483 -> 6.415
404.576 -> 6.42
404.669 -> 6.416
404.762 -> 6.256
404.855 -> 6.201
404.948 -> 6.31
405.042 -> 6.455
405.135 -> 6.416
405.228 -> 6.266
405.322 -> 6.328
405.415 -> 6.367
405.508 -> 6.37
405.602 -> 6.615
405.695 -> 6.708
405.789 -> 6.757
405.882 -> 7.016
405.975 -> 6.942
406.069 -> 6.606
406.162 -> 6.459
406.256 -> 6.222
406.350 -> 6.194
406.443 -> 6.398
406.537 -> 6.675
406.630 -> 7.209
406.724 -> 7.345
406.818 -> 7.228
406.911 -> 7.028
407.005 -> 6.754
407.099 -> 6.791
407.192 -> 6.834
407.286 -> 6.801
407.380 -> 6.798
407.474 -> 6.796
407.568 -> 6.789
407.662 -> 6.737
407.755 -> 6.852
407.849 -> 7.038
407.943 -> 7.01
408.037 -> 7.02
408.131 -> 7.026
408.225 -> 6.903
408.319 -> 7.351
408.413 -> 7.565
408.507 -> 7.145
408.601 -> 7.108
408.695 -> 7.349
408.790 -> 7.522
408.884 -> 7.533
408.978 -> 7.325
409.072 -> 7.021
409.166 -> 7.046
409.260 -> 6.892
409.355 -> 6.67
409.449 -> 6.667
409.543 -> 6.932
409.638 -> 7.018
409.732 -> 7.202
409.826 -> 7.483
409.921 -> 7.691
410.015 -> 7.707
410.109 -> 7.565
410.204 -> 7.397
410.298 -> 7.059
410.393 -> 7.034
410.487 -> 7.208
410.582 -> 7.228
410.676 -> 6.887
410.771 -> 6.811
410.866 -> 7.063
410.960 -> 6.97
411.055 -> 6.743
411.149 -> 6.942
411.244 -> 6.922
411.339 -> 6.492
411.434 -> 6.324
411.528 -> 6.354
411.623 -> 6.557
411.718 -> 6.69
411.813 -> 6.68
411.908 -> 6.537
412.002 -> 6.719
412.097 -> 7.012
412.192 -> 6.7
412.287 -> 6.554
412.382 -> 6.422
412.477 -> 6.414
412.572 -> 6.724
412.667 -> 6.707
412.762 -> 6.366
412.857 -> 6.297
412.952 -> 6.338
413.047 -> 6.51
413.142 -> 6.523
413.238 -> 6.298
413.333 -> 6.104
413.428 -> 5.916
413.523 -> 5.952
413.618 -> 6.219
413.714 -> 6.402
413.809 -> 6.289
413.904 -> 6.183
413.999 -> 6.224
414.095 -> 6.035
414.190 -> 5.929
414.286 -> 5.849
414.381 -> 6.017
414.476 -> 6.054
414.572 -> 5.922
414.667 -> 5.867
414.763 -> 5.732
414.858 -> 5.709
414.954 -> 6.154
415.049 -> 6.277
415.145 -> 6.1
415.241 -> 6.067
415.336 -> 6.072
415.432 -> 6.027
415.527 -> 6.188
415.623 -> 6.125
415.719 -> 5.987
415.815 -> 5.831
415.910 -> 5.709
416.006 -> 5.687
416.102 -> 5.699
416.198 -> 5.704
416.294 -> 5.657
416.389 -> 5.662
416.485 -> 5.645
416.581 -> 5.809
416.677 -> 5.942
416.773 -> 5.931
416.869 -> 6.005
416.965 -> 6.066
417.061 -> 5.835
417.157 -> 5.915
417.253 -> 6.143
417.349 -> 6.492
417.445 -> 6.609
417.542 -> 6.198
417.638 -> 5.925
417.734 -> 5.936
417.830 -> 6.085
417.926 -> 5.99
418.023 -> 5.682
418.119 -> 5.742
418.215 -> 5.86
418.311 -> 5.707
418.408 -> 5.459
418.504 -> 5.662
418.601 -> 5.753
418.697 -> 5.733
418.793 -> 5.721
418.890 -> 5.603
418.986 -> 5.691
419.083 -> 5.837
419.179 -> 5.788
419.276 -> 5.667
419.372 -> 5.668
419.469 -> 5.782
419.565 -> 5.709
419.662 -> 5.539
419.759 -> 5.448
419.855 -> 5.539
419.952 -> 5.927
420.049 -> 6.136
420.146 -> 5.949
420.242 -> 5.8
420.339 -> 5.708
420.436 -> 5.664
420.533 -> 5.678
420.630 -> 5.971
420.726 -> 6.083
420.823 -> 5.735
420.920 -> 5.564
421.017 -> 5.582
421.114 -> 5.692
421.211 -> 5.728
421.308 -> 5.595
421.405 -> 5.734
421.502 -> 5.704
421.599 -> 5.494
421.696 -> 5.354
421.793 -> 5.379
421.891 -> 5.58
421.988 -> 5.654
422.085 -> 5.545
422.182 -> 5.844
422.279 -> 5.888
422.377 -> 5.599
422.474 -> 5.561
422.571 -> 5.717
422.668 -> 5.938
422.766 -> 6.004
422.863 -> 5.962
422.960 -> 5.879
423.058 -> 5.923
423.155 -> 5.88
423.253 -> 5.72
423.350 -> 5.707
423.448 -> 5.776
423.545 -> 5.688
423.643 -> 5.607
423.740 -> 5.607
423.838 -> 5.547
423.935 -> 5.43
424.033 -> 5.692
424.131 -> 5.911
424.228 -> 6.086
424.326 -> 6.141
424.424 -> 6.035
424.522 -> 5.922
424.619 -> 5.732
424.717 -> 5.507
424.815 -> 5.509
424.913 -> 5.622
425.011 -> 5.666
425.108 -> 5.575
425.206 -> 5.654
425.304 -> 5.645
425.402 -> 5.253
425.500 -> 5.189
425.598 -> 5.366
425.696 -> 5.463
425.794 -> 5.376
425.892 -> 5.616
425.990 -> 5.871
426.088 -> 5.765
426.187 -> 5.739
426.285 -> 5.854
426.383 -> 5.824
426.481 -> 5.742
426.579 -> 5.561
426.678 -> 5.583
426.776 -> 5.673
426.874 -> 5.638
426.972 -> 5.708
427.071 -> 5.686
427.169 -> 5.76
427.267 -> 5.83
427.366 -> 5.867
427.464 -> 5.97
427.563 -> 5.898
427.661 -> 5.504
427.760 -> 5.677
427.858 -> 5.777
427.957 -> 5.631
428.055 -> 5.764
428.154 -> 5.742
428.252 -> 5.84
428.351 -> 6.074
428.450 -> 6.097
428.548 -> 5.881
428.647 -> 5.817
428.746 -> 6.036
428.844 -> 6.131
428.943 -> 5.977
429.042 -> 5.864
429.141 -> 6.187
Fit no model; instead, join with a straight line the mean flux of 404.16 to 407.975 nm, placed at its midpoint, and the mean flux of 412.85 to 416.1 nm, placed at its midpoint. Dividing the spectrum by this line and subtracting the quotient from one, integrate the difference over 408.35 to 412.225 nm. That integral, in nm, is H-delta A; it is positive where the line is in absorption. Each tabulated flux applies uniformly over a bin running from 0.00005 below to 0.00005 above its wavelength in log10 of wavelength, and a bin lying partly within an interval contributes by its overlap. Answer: -0.41 nm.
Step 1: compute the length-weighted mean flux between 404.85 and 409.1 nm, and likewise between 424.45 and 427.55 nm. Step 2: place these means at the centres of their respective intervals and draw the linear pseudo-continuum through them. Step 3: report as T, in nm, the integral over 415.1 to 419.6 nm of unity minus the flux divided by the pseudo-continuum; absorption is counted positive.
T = 0.23 nm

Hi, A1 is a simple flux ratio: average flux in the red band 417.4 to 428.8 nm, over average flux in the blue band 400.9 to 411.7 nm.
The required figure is 0.86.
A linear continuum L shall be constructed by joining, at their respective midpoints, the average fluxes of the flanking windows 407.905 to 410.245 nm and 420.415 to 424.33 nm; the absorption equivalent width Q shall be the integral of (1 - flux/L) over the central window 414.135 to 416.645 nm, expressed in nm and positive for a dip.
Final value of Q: 0.23 nm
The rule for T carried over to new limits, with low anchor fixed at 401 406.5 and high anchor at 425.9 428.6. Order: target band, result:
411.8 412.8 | -0.071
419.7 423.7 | 0.132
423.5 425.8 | 0.081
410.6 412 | -0.115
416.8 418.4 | 0.011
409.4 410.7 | -0.204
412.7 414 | -0.023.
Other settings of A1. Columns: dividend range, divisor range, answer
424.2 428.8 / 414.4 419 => 0.97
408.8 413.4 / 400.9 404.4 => 1.07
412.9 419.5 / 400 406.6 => 0.92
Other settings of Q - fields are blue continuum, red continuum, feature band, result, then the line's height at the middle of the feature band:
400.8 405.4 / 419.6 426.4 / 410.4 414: -0.29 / 6.08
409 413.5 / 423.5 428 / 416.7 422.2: 0.34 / 6.16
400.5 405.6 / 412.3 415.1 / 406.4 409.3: -0.33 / 6.3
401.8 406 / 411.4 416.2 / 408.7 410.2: -0.22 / 6.29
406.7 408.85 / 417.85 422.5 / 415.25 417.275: 0.08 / 6.12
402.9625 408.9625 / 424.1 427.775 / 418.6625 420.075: 0.07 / 6.02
